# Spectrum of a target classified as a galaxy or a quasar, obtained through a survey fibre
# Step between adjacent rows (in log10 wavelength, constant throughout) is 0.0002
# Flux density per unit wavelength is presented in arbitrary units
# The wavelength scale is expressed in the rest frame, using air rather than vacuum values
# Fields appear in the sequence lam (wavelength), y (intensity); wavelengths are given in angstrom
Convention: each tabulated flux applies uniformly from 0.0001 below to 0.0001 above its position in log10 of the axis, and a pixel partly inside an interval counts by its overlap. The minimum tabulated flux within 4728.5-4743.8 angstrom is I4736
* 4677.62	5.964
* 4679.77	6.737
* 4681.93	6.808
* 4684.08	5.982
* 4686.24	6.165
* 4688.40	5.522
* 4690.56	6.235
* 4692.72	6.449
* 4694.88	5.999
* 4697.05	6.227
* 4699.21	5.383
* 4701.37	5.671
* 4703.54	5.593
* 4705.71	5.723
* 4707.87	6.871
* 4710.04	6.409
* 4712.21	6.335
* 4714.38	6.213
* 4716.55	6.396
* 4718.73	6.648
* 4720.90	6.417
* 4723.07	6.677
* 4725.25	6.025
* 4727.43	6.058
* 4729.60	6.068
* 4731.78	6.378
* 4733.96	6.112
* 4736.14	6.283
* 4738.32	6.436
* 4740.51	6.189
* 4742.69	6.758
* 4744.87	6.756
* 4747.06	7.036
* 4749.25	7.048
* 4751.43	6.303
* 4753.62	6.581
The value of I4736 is 6.068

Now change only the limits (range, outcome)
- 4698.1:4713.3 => 5.383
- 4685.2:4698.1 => 5.522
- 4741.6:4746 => 6.756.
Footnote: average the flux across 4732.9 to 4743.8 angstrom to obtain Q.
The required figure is 6.36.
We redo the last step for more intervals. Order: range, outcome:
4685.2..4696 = 6.07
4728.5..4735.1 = 6.19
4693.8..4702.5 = 5.82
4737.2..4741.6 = 6.31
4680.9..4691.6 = 6.14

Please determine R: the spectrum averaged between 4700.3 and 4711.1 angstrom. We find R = 6.05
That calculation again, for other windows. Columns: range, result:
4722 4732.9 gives 6.24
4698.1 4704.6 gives 5.56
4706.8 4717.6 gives 6.44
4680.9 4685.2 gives 6.39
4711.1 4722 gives 6.4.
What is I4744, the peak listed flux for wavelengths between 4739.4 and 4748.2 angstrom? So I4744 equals 7.036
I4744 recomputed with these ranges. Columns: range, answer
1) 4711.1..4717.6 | 6.396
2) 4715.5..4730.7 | 6.677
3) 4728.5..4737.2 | 6.378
